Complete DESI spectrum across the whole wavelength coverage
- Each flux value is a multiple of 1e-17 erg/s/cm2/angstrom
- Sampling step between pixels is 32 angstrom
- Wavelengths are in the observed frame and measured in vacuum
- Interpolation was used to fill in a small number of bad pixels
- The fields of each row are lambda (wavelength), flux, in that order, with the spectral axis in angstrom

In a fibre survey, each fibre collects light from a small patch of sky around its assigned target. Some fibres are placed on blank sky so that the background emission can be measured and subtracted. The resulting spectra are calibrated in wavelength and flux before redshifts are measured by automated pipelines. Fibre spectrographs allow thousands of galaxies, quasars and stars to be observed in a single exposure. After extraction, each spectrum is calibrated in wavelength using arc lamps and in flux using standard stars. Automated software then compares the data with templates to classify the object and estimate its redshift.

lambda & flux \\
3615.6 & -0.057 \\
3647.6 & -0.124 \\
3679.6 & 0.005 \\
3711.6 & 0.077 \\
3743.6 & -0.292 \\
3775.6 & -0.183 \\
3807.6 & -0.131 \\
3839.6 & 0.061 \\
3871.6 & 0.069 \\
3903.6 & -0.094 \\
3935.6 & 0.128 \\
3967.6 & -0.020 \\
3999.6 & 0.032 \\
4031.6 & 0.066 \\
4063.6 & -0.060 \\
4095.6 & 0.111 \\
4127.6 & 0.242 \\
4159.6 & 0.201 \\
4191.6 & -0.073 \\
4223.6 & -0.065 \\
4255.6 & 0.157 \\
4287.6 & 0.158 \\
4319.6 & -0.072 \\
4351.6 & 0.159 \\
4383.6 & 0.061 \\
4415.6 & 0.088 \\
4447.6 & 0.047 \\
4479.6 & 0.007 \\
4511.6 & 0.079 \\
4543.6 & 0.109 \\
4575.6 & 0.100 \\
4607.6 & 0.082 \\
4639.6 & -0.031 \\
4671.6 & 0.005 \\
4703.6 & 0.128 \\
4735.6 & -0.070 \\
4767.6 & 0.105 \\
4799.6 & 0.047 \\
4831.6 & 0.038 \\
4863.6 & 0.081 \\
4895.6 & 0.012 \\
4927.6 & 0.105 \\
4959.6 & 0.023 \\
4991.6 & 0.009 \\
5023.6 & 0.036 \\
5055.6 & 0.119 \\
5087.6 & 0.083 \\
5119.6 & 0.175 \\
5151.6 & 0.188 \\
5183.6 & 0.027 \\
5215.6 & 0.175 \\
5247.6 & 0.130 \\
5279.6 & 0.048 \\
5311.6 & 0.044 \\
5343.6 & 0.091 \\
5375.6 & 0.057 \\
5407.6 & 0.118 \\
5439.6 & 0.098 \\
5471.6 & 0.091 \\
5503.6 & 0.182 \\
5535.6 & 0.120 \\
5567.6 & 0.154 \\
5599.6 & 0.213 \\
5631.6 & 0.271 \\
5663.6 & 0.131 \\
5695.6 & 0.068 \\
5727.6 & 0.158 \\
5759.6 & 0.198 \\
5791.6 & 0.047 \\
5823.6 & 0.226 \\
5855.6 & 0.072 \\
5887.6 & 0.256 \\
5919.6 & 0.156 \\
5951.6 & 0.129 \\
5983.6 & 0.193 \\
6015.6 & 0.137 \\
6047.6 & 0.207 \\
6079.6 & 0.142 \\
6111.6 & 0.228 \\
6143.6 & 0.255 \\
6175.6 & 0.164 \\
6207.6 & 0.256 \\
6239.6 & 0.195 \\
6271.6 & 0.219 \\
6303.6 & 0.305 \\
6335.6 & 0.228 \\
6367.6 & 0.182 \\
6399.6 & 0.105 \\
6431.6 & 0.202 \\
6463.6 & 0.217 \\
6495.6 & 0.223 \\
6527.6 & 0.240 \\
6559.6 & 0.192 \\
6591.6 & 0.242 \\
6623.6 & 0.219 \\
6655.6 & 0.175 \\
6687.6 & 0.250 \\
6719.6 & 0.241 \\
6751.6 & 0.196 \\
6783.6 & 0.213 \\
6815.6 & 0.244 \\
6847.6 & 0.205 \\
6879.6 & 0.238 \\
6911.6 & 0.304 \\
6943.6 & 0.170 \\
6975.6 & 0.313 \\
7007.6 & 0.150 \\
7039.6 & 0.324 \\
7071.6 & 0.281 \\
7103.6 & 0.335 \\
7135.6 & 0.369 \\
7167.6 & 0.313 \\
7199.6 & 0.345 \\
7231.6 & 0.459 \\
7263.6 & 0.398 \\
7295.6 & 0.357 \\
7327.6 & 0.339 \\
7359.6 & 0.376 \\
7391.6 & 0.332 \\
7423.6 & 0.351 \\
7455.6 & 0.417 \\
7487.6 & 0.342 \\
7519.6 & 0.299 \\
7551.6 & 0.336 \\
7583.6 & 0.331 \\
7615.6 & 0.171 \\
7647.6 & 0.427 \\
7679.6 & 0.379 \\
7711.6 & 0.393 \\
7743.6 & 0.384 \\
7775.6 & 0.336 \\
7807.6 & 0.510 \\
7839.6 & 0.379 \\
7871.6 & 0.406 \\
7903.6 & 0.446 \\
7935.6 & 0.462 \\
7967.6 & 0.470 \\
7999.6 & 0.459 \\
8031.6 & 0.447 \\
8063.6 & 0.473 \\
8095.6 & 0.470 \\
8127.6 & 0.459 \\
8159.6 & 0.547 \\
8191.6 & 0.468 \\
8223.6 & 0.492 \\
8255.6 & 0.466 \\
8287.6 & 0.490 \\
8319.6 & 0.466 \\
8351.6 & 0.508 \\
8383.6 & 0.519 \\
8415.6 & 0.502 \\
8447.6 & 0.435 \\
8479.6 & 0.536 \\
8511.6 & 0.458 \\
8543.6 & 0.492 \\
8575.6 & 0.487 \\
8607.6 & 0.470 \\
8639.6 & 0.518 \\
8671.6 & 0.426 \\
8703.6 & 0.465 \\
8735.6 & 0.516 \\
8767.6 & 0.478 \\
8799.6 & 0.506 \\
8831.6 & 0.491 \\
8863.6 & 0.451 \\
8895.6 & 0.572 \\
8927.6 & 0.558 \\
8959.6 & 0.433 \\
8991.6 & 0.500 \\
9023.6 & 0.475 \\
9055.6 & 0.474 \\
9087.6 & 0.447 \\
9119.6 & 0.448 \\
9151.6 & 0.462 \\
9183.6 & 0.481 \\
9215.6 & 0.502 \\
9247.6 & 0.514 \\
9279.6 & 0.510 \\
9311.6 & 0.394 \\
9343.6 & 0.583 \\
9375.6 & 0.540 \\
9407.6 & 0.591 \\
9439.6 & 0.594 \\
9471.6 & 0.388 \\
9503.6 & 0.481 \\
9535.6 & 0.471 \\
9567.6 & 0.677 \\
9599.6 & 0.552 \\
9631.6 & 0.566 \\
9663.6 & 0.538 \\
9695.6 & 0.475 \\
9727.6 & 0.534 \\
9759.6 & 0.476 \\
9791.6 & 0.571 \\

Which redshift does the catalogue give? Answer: 0.766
